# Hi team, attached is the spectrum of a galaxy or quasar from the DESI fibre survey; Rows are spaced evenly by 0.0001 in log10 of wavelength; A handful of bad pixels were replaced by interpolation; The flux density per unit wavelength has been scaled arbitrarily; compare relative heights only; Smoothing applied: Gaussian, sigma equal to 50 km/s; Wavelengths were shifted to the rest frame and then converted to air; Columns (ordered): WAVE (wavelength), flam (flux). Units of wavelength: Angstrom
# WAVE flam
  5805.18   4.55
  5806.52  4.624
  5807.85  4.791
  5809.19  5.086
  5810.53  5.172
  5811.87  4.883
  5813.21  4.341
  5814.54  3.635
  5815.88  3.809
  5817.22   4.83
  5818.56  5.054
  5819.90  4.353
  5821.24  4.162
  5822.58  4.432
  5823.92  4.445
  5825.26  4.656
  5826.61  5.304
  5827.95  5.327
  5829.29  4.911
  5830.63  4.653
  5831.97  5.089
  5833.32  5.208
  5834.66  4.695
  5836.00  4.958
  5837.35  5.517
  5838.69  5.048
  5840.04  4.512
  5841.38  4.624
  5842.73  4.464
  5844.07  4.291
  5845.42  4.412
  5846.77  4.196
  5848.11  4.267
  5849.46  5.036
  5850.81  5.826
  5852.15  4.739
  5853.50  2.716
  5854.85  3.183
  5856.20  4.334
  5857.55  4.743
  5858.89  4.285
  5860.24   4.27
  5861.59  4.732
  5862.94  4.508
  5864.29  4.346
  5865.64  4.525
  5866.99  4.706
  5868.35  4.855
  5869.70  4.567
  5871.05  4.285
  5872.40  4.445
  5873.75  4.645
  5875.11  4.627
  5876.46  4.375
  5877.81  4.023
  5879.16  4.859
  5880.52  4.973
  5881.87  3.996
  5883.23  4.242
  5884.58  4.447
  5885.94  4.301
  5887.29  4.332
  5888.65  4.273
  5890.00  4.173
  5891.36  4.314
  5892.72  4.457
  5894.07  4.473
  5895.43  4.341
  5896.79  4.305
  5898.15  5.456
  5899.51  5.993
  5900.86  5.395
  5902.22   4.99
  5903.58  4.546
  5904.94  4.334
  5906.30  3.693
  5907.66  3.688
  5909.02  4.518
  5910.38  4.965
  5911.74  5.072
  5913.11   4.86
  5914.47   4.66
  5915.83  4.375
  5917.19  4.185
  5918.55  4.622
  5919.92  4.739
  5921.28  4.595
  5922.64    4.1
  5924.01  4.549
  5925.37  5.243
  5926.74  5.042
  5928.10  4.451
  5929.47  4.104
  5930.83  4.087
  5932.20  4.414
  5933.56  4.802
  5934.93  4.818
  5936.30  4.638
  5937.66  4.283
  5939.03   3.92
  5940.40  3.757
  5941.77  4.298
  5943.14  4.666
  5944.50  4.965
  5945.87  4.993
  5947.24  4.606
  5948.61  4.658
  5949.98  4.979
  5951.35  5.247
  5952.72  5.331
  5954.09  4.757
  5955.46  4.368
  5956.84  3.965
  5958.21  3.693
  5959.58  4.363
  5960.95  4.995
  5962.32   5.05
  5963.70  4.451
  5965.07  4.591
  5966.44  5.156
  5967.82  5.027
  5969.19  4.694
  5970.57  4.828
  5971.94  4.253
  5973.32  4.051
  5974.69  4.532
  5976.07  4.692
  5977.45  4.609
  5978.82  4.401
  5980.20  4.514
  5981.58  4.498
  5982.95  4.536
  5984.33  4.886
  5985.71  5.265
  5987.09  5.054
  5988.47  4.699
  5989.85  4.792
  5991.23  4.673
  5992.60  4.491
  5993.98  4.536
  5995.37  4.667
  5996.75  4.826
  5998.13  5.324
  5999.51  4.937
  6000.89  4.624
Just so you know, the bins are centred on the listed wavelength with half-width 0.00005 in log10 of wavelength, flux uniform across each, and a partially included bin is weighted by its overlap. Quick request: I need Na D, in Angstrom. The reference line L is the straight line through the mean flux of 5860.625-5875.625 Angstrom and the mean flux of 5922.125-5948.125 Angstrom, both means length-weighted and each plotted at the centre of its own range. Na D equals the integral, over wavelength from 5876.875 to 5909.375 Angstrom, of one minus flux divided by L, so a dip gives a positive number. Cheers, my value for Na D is 0.3 Angstrom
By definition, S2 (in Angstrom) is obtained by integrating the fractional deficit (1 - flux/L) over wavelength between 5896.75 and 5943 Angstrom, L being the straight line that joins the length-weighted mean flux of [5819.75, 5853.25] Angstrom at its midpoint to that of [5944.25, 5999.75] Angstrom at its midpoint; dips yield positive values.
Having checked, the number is 1.38 Angstrom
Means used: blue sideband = 4.75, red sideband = 4.7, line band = 4.58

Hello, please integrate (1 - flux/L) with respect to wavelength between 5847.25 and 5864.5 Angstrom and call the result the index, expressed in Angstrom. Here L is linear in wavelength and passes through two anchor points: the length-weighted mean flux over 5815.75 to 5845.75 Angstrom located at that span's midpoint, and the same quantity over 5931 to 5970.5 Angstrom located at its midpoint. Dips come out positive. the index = 1.2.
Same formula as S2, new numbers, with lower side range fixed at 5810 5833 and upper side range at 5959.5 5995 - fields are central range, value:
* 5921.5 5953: 0.5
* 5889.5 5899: 0.3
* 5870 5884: 0.6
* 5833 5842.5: -0.5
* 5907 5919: 0.3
